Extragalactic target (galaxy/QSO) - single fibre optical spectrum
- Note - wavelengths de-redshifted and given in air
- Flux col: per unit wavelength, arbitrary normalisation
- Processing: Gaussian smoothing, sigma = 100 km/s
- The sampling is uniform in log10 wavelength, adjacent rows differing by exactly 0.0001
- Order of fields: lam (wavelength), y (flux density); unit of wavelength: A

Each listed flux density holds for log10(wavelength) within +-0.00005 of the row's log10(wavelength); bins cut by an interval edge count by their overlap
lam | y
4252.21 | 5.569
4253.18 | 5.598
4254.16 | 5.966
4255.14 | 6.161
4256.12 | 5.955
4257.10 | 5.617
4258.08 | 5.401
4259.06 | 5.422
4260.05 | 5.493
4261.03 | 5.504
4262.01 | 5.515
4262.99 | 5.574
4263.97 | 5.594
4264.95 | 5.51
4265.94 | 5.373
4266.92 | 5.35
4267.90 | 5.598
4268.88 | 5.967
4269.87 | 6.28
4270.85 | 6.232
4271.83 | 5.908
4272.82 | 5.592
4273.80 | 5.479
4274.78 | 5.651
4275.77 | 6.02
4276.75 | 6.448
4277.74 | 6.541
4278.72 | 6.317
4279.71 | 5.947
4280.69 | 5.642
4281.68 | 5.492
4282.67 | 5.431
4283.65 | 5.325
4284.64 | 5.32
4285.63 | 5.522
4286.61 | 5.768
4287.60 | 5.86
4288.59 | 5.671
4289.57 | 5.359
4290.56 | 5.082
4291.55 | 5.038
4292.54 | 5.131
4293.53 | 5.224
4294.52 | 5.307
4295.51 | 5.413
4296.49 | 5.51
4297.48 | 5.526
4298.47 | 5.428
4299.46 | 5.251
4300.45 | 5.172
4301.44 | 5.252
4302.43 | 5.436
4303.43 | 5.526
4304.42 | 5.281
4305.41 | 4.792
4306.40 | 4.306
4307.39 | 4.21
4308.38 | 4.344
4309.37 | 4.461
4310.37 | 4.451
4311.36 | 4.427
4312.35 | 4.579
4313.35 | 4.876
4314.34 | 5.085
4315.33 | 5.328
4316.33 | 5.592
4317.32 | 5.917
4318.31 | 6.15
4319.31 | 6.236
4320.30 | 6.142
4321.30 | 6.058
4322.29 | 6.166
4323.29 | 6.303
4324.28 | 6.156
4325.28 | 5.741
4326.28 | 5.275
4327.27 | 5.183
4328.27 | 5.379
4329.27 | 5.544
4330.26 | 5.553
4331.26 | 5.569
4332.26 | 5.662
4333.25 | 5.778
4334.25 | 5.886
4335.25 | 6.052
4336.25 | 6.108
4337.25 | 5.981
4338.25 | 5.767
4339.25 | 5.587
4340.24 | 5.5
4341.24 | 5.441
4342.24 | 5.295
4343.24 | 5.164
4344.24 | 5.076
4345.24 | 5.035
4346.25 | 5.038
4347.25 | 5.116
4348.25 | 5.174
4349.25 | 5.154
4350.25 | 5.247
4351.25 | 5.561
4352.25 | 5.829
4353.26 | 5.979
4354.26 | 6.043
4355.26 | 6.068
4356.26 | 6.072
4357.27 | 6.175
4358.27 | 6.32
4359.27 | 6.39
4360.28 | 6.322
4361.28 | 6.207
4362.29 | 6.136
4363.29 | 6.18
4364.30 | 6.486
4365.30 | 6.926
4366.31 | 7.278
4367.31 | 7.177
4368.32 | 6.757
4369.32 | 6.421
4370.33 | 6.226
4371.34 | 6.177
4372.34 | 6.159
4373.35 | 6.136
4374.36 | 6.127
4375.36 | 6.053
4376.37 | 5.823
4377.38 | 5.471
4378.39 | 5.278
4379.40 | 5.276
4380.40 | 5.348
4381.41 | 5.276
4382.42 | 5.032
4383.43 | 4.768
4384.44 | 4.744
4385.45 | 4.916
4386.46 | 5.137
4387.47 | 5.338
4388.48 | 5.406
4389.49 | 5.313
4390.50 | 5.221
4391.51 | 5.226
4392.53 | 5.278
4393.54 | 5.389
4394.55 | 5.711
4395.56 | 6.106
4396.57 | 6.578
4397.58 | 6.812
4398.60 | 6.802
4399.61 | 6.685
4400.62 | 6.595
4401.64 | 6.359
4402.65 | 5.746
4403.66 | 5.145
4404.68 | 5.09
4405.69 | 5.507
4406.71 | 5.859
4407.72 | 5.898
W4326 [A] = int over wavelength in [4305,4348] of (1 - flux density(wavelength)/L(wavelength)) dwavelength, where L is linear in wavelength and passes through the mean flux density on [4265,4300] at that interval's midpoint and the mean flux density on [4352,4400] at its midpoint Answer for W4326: 2.7 A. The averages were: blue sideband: 5.63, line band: 5.4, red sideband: 5.93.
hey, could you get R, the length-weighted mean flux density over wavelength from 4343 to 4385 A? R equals 5.84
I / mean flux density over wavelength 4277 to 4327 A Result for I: 5.41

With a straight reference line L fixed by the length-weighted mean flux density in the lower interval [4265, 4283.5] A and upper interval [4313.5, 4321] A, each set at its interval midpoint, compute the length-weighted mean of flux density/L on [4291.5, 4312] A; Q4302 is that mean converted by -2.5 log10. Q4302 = 0.15 mag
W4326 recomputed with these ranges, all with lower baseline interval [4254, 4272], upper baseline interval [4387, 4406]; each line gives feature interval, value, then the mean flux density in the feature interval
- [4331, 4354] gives 1.0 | 5.53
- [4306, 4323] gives 1.6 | 5.22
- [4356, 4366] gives -1.0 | 6.34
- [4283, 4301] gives 1.1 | 5.39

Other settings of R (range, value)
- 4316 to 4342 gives 5.8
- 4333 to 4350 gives 5.47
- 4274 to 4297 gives 5.61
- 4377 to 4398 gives 5.41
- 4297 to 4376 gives 5.67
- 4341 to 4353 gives 5.27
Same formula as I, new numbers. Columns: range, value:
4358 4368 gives 6.55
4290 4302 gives 5.28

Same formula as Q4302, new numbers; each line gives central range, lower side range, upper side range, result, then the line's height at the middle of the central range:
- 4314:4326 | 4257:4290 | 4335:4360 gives -0.04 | 5.67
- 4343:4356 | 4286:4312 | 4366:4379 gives 0.08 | 5.87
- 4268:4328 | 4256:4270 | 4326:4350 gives 0.01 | 5.53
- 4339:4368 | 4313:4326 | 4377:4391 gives -0.08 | 5.49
